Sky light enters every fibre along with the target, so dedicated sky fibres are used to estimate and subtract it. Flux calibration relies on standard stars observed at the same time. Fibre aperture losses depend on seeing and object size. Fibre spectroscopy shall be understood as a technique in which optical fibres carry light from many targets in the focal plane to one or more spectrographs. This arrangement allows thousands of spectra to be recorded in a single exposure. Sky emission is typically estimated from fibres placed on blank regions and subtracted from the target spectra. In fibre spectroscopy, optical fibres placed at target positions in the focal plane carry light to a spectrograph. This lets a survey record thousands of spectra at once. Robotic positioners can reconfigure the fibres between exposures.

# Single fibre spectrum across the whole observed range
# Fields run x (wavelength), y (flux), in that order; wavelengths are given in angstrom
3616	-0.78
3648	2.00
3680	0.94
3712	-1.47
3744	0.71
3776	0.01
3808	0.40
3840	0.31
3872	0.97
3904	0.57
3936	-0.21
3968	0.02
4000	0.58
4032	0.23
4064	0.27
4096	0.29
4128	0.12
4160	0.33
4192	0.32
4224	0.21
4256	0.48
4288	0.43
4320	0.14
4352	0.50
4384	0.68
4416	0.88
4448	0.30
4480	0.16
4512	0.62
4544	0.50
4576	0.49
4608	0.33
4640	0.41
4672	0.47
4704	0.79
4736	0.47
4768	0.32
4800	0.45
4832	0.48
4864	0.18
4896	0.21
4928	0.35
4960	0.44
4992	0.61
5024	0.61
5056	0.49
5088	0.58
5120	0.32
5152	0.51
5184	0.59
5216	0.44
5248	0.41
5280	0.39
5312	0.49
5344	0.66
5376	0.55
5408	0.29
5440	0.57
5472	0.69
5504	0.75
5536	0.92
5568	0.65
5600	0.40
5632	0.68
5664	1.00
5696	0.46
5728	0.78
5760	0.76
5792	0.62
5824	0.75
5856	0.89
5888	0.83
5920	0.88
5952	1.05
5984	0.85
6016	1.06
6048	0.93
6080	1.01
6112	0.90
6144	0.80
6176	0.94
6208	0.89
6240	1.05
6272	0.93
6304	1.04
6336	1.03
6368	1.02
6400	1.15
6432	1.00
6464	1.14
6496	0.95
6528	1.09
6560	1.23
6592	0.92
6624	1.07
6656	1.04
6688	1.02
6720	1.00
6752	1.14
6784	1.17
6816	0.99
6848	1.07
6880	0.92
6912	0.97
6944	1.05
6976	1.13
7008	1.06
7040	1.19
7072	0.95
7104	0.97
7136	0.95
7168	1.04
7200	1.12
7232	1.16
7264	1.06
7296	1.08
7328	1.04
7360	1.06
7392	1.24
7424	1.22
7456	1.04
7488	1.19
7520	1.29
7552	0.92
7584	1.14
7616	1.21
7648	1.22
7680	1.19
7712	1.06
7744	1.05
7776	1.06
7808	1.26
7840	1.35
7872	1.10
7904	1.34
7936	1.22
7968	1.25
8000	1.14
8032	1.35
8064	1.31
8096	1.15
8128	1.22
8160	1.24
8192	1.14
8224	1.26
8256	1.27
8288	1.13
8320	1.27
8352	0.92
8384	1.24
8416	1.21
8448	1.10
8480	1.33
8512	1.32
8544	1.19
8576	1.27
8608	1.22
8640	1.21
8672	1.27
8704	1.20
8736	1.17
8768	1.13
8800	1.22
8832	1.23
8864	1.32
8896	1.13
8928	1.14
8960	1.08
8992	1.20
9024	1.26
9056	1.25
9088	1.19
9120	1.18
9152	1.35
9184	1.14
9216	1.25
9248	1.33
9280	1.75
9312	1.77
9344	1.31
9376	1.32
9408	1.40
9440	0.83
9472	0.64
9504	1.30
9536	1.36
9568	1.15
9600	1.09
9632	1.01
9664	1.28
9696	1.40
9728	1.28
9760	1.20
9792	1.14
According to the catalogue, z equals 0.42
